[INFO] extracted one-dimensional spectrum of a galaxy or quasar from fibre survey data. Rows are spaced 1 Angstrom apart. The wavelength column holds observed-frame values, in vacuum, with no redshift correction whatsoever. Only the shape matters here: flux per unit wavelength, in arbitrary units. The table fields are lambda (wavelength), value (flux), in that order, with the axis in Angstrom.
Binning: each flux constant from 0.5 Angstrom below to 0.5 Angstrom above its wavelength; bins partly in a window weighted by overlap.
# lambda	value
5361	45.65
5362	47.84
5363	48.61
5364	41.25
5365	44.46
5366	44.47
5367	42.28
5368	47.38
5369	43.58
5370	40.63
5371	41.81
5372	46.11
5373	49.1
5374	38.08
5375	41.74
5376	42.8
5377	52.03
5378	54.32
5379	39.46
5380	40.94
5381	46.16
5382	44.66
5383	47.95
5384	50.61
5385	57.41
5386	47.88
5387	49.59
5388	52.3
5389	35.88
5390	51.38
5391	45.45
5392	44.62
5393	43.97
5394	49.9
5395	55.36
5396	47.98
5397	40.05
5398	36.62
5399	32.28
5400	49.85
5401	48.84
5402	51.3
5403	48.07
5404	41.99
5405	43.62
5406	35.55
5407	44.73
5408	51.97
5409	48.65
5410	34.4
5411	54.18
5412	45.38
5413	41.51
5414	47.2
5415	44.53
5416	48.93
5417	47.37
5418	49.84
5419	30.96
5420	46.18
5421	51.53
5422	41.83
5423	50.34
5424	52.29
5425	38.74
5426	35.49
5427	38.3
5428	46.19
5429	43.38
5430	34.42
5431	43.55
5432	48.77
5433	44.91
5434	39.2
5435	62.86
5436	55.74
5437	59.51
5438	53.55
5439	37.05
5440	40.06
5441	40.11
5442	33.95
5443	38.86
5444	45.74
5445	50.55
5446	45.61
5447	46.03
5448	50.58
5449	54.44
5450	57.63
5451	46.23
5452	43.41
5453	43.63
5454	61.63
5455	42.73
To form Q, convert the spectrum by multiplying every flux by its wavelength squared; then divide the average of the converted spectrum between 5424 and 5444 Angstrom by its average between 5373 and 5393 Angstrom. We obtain 0.97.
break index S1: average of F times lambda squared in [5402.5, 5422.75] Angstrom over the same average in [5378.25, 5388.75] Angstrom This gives 0.96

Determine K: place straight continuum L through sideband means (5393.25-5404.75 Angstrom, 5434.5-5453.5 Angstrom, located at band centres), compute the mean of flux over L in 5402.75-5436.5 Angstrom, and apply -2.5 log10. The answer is 0.04 mag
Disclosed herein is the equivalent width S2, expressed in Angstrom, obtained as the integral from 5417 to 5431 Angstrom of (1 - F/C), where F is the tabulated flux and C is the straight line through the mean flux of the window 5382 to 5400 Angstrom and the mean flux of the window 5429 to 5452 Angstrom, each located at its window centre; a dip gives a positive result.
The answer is 1.0 Angstrom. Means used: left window 46.5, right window 46.6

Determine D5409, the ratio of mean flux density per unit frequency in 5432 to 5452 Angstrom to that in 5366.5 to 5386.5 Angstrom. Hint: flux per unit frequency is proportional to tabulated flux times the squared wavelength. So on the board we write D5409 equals 1.06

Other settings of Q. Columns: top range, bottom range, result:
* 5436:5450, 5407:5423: 1.03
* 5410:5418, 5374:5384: 1.03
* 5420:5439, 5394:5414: 1.04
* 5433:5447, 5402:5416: 1.04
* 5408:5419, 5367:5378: 1.04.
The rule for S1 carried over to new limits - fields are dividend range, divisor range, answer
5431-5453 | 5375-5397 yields 1.02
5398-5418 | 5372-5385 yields 0.99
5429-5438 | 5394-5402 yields 1.09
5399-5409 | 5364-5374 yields 1.05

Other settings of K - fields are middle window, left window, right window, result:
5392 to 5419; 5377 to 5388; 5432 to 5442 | 0.06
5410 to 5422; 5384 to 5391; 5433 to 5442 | 0.06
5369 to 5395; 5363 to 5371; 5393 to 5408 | -0.05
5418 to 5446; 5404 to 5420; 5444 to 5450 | 0.07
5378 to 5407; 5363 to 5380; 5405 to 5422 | -0.03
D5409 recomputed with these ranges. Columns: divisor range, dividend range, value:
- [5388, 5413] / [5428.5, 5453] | 1.04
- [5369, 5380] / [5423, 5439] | 1.06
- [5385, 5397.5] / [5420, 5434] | 0.93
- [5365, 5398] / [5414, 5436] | 1.00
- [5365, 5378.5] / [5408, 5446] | 1.03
